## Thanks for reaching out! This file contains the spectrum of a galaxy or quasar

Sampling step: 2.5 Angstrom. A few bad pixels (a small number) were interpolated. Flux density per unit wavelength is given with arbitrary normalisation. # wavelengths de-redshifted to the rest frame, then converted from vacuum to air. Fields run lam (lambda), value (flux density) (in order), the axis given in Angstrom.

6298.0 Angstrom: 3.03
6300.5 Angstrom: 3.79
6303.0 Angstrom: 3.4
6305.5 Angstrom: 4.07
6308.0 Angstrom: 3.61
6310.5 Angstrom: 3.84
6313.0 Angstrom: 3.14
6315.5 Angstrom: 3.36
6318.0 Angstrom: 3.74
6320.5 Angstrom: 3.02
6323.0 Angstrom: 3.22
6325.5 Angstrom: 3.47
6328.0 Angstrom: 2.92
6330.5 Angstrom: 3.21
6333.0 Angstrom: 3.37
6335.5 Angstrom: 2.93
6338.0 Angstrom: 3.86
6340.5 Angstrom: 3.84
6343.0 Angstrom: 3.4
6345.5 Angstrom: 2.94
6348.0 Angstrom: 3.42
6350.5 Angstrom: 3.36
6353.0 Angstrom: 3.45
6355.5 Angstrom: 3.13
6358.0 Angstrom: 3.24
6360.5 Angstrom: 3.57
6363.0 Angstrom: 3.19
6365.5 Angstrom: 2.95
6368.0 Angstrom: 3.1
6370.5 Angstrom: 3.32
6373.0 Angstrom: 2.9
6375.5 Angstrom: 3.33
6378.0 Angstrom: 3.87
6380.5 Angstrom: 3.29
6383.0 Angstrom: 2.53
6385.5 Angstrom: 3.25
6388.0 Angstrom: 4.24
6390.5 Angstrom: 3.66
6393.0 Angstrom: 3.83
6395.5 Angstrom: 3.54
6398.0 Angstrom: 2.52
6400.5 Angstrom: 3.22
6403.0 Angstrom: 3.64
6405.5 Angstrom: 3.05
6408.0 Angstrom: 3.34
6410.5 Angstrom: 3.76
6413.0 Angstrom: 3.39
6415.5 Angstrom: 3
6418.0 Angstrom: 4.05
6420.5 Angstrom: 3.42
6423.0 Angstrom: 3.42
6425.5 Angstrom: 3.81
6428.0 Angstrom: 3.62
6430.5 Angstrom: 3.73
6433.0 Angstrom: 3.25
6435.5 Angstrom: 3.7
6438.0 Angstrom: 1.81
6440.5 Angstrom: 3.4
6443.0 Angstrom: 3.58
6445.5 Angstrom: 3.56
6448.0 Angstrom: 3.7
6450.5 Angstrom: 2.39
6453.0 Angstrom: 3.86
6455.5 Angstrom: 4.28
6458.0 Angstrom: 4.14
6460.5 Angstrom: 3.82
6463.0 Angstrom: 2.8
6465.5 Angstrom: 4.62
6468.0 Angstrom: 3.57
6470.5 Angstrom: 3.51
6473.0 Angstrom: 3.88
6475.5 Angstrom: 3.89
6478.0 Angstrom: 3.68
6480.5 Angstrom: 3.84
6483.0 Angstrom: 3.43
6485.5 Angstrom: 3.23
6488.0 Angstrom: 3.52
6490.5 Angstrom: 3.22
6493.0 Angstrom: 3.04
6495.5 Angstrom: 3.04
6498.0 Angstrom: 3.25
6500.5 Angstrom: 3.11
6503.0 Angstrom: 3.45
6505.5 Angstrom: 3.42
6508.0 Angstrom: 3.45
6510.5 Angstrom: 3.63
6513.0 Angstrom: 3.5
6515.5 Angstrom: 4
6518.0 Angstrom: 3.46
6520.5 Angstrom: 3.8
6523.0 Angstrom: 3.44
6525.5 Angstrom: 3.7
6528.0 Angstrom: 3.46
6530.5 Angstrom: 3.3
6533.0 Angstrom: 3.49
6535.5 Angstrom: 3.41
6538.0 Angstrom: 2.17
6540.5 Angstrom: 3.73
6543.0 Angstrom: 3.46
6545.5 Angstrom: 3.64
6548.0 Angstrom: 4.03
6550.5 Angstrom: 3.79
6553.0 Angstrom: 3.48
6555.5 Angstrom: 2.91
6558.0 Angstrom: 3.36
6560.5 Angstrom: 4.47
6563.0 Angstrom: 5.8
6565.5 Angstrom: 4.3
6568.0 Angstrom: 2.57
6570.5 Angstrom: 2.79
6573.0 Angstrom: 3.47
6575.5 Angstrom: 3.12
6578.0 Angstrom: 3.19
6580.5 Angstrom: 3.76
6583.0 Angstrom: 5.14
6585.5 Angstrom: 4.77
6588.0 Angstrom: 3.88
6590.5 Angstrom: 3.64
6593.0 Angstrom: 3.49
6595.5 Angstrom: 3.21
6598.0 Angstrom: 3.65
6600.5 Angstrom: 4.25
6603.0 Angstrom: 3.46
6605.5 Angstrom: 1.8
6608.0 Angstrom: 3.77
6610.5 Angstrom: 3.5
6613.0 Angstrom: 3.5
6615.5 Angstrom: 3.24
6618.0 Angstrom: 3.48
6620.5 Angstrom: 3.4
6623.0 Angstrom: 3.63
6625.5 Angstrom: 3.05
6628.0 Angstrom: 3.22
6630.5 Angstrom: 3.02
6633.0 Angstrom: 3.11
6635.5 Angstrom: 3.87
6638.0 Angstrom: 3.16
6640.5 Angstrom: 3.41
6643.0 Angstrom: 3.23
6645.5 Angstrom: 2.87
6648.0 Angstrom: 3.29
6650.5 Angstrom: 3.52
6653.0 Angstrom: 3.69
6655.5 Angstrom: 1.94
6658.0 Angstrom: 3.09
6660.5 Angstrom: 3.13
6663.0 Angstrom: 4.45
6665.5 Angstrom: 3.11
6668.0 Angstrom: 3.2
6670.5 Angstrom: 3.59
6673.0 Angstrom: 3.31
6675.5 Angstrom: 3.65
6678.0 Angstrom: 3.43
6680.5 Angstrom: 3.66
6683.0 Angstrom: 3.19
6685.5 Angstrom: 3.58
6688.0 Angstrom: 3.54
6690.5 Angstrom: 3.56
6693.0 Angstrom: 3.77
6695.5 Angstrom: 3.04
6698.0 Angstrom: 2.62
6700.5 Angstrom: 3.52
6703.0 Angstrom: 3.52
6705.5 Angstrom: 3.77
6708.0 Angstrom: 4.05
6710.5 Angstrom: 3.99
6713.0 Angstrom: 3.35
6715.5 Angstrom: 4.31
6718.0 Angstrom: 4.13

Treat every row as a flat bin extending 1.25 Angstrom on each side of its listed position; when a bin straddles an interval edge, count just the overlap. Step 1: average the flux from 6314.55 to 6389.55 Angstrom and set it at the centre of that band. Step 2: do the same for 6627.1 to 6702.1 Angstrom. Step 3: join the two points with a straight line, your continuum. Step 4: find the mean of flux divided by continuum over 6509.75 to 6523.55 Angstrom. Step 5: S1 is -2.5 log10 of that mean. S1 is -0.102 mag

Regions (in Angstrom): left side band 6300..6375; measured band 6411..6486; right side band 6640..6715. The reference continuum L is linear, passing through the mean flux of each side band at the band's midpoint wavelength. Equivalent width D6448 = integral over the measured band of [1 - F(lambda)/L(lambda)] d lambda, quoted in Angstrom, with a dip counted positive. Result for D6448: -4.0 Angstrom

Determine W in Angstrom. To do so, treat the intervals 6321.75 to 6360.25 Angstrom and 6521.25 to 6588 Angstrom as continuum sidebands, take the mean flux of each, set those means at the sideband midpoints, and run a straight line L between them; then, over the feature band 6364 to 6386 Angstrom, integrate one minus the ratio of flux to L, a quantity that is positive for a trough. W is 1.4 Angstrom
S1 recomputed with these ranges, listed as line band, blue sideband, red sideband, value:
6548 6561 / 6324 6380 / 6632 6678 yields -0.088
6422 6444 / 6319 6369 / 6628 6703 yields -0.023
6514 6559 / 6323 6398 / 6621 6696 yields -0.044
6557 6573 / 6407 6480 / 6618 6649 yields -0.144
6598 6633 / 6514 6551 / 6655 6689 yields 0.032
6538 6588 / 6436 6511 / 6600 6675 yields -0.110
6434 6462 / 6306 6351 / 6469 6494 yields 0.009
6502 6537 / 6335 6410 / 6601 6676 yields -0.067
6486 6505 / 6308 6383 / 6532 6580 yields 0.076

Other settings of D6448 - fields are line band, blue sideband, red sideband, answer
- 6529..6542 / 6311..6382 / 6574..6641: 0.84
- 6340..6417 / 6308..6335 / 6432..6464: 0.90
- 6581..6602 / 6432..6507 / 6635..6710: -3.47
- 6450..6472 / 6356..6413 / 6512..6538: -1.89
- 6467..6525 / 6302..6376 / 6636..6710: -2.29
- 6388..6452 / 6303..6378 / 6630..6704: -0.89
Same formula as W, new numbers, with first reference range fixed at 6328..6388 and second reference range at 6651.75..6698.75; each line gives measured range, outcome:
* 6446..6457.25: -0.9 Angstrom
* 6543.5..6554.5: -1.2 Angstrom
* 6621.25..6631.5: 0.3 Angstrom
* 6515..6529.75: -1.3 Angstrom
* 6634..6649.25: 0.2 Angstrom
